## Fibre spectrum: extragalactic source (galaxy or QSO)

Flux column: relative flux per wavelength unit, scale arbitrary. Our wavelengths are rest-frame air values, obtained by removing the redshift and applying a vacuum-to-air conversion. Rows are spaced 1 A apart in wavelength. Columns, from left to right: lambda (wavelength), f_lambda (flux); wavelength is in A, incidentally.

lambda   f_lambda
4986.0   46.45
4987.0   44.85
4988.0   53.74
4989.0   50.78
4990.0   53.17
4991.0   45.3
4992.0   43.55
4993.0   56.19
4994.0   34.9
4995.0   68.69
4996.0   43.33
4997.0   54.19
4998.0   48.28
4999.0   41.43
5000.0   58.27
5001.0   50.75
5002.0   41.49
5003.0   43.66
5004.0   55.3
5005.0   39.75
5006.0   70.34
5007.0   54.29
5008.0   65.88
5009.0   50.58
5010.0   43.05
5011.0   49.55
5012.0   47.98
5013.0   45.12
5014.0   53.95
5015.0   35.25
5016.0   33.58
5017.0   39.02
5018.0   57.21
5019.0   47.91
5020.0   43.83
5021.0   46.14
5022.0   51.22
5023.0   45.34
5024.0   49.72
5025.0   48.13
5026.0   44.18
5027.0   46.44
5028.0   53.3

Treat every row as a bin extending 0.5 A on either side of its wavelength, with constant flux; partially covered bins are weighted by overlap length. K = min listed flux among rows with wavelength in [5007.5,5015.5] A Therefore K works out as 35.25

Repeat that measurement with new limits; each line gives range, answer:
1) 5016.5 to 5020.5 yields 39.02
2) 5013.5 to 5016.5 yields 33.58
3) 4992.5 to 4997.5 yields 34.9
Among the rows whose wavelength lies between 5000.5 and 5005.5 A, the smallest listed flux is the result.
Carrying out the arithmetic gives 39.75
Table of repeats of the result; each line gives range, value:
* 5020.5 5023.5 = 45.34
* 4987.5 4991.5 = 45.3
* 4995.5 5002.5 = 41.43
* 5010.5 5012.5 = 47.98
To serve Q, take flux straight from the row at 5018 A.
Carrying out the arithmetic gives 57.21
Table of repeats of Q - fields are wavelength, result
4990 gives 53.17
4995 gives 68.69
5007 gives 54.29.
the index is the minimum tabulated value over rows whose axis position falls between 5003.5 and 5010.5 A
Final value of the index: 39.75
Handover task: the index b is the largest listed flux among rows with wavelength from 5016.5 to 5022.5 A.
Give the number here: 57.21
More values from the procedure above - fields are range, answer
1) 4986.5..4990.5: 53.74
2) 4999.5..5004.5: 58.27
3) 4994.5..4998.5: 68.69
